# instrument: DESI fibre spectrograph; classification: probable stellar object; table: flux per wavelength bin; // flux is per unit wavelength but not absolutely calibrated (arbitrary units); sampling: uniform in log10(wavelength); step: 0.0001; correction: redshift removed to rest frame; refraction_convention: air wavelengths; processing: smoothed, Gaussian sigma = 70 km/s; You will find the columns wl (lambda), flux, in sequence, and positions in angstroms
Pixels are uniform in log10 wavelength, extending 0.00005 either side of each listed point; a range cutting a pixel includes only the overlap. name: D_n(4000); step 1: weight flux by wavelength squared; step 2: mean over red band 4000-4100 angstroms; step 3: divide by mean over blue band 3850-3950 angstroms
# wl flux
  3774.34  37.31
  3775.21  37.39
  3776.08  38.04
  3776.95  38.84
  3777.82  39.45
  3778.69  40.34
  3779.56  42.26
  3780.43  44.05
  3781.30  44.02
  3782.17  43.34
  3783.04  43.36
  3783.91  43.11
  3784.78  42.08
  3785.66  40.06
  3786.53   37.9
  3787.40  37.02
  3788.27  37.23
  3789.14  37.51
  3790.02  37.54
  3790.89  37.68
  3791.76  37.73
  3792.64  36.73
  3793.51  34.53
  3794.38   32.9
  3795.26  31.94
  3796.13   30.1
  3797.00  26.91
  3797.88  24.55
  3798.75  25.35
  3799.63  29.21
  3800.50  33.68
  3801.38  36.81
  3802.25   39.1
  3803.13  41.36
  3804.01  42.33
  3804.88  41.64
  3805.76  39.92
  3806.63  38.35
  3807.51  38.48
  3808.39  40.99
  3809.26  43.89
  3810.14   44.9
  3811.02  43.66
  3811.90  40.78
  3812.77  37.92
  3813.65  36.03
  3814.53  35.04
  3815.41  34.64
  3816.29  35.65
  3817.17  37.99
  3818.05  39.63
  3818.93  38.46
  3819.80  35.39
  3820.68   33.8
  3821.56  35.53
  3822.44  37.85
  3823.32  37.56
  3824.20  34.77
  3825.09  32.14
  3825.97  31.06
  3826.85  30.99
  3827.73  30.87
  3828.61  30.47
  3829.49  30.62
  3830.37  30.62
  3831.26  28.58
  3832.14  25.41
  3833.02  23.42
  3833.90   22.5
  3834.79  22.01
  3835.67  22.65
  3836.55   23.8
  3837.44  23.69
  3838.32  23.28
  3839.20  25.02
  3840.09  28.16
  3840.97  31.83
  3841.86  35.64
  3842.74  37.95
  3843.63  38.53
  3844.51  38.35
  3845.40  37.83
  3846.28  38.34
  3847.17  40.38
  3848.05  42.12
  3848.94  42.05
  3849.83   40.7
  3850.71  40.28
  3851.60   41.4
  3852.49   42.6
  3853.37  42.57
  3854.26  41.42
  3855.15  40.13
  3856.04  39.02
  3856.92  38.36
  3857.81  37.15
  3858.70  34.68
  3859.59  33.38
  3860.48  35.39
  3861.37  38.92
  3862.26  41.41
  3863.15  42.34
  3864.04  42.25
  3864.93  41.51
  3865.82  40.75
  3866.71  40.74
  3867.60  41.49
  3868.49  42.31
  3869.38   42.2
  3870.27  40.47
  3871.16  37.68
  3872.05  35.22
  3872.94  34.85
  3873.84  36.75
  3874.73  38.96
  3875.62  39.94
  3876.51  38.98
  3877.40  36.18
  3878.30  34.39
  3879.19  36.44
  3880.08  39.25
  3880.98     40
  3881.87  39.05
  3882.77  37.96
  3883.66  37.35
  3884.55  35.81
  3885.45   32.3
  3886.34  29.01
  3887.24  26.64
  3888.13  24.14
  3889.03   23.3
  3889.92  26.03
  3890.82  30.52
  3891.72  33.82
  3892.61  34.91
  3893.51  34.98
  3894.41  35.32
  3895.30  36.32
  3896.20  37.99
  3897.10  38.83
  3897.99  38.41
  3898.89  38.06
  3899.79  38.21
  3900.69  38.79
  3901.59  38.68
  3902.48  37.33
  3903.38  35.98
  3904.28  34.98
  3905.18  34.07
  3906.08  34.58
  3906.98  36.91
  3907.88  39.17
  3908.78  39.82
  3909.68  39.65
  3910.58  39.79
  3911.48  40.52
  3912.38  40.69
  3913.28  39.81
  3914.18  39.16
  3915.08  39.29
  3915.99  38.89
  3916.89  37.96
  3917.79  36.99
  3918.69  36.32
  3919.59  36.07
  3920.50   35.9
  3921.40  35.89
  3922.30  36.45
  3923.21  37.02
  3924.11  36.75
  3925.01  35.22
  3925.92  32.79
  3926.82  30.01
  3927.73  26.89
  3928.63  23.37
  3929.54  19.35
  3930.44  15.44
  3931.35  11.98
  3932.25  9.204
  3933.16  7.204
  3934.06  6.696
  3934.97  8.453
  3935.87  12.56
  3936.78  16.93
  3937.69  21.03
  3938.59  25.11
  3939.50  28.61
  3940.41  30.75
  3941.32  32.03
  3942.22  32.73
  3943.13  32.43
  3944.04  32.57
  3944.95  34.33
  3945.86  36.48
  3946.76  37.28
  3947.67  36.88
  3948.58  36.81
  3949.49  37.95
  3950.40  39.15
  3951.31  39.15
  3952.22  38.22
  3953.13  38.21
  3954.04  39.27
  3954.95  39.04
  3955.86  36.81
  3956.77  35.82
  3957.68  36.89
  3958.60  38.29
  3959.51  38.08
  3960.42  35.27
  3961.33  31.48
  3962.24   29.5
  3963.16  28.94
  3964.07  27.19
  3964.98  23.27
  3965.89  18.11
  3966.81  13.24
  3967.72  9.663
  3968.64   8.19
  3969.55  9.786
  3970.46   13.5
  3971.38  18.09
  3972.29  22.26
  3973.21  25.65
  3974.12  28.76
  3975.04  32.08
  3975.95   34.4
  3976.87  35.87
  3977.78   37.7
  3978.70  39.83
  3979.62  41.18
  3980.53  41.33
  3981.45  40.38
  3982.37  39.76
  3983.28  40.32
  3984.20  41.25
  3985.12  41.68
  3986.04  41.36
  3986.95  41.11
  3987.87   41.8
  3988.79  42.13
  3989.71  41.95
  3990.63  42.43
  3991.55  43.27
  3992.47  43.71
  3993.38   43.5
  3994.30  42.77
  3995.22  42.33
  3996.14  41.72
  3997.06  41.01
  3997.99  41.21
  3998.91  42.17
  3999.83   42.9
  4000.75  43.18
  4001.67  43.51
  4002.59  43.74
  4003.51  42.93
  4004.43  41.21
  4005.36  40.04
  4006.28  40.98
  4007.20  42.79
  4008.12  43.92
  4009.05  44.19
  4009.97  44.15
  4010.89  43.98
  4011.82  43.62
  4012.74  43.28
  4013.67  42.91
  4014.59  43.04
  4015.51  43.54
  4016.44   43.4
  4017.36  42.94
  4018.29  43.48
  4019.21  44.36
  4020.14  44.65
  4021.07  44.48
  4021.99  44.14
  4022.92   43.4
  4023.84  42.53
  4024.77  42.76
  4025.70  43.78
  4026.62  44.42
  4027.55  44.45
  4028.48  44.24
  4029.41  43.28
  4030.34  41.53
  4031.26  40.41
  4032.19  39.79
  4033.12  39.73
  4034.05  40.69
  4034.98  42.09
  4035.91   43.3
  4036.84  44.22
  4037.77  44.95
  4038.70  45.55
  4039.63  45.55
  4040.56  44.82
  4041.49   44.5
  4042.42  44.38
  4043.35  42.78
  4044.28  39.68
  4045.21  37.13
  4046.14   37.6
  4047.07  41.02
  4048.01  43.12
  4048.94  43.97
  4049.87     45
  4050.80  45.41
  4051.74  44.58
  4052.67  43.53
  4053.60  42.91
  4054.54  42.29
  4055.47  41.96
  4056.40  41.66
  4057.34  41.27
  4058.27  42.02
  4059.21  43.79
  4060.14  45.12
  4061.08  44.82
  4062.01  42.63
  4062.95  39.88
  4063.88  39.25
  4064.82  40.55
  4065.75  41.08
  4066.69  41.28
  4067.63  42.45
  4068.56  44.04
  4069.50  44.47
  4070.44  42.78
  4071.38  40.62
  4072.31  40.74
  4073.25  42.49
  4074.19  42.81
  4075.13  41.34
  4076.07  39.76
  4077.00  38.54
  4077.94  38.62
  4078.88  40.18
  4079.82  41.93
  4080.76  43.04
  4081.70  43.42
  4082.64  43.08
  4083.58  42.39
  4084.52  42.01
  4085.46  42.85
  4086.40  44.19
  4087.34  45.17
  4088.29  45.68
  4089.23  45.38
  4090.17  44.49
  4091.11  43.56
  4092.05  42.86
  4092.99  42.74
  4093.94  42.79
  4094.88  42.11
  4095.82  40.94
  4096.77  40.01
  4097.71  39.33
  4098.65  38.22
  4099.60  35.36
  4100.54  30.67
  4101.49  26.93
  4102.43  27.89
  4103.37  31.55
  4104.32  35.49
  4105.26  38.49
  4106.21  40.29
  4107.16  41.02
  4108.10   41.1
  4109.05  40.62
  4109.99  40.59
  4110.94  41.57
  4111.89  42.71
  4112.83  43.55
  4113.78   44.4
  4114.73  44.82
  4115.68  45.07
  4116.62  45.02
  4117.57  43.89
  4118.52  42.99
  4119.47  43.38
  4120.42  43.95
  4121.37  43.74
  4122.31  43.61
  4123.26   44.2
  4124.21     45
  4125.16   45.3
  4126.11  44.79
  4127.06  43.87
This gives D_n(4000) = 1.34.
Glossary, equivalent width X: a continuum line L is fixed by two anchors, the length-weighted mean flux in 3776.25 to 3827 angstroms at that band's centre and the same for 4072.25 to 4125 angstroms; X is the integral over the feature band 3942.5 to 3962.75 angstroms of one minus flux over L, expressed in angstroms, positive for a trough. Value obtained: 1.6 angstroms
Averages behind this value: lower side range 37.4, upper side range 41.3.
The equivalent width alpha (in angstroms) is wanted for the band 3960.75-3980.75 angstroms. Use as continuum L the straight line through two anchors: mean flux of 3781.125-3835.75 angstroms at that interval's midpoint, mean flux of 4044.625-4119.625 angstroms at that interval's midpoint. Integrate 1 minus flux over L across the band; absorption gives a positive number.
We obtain 6.8 angstroms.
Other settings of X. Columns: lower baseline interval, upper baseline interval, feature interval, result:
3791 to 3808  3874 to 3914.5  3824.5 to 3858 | 1.9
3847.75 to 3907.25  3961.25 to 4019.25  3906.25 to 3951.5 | 7.3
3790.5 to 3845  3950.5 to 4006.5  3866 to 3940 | 3.2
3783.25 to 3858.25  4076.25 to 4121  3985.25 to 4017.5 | -3.0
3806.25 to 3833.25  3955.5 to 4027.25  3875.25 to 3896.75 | 1.2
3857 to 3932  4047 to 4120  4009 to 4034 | -2.2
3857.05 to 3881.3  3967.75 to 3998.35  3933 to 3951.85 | 4.3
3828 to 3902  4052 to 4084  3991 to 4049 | -3.5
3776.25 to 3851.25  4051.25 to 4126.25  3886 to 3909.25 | 1.8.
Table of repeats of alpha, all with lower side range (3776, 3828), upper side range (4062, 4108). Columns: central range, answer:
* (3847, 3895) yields 0.9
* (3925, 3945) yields 8.5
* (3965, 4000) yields 4.6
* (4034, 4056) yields -1.6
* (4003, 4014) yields -0.9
